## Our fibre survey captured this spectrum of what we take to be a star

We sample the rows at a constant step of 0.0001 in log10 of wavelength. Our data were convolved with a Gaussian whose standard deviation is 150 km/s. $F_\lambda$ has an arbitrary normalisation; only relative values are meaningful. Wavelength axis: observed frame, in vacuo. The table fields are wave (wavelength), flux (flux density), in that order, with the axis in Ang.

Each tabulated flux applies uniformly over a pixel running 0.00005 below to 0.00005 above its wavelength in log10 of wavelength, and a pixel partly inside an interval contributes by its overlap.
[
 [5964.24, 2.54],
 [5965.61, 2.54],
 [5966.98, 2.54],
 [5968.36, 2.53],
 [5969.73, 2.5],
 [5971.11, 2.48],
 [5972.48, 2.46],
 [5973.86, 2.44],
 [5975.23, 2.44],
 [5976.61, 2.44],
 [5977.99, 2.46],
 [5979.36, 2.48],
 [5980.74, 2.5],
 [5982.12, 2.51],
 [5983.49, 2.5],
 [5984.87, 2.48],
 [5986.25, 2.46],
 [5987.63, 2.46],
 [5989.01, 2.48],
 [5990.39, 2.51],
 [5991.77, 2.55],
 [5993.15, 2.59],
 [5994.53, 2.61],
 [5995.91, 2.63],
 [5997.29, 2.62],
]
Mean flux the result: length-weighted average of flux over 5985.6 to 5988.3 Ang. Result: 2.46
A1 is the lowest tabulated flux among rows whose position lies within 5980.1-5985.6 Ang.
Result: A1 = 2.48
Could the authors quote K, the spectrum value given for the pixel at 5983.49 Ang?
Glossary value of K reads 2.5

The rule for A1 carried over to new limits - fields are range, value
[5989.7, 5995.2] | 2.51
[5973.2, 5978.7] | 2.44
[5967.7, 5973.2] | 2.46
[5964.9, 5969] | 2.53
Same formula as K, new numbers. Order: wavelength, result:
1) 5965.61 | 2.54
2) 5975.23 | 2.44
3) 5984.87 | 2.48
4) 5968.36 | 2.53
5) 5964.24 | 2.54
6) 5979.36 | 2.48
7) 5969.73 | 2.5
